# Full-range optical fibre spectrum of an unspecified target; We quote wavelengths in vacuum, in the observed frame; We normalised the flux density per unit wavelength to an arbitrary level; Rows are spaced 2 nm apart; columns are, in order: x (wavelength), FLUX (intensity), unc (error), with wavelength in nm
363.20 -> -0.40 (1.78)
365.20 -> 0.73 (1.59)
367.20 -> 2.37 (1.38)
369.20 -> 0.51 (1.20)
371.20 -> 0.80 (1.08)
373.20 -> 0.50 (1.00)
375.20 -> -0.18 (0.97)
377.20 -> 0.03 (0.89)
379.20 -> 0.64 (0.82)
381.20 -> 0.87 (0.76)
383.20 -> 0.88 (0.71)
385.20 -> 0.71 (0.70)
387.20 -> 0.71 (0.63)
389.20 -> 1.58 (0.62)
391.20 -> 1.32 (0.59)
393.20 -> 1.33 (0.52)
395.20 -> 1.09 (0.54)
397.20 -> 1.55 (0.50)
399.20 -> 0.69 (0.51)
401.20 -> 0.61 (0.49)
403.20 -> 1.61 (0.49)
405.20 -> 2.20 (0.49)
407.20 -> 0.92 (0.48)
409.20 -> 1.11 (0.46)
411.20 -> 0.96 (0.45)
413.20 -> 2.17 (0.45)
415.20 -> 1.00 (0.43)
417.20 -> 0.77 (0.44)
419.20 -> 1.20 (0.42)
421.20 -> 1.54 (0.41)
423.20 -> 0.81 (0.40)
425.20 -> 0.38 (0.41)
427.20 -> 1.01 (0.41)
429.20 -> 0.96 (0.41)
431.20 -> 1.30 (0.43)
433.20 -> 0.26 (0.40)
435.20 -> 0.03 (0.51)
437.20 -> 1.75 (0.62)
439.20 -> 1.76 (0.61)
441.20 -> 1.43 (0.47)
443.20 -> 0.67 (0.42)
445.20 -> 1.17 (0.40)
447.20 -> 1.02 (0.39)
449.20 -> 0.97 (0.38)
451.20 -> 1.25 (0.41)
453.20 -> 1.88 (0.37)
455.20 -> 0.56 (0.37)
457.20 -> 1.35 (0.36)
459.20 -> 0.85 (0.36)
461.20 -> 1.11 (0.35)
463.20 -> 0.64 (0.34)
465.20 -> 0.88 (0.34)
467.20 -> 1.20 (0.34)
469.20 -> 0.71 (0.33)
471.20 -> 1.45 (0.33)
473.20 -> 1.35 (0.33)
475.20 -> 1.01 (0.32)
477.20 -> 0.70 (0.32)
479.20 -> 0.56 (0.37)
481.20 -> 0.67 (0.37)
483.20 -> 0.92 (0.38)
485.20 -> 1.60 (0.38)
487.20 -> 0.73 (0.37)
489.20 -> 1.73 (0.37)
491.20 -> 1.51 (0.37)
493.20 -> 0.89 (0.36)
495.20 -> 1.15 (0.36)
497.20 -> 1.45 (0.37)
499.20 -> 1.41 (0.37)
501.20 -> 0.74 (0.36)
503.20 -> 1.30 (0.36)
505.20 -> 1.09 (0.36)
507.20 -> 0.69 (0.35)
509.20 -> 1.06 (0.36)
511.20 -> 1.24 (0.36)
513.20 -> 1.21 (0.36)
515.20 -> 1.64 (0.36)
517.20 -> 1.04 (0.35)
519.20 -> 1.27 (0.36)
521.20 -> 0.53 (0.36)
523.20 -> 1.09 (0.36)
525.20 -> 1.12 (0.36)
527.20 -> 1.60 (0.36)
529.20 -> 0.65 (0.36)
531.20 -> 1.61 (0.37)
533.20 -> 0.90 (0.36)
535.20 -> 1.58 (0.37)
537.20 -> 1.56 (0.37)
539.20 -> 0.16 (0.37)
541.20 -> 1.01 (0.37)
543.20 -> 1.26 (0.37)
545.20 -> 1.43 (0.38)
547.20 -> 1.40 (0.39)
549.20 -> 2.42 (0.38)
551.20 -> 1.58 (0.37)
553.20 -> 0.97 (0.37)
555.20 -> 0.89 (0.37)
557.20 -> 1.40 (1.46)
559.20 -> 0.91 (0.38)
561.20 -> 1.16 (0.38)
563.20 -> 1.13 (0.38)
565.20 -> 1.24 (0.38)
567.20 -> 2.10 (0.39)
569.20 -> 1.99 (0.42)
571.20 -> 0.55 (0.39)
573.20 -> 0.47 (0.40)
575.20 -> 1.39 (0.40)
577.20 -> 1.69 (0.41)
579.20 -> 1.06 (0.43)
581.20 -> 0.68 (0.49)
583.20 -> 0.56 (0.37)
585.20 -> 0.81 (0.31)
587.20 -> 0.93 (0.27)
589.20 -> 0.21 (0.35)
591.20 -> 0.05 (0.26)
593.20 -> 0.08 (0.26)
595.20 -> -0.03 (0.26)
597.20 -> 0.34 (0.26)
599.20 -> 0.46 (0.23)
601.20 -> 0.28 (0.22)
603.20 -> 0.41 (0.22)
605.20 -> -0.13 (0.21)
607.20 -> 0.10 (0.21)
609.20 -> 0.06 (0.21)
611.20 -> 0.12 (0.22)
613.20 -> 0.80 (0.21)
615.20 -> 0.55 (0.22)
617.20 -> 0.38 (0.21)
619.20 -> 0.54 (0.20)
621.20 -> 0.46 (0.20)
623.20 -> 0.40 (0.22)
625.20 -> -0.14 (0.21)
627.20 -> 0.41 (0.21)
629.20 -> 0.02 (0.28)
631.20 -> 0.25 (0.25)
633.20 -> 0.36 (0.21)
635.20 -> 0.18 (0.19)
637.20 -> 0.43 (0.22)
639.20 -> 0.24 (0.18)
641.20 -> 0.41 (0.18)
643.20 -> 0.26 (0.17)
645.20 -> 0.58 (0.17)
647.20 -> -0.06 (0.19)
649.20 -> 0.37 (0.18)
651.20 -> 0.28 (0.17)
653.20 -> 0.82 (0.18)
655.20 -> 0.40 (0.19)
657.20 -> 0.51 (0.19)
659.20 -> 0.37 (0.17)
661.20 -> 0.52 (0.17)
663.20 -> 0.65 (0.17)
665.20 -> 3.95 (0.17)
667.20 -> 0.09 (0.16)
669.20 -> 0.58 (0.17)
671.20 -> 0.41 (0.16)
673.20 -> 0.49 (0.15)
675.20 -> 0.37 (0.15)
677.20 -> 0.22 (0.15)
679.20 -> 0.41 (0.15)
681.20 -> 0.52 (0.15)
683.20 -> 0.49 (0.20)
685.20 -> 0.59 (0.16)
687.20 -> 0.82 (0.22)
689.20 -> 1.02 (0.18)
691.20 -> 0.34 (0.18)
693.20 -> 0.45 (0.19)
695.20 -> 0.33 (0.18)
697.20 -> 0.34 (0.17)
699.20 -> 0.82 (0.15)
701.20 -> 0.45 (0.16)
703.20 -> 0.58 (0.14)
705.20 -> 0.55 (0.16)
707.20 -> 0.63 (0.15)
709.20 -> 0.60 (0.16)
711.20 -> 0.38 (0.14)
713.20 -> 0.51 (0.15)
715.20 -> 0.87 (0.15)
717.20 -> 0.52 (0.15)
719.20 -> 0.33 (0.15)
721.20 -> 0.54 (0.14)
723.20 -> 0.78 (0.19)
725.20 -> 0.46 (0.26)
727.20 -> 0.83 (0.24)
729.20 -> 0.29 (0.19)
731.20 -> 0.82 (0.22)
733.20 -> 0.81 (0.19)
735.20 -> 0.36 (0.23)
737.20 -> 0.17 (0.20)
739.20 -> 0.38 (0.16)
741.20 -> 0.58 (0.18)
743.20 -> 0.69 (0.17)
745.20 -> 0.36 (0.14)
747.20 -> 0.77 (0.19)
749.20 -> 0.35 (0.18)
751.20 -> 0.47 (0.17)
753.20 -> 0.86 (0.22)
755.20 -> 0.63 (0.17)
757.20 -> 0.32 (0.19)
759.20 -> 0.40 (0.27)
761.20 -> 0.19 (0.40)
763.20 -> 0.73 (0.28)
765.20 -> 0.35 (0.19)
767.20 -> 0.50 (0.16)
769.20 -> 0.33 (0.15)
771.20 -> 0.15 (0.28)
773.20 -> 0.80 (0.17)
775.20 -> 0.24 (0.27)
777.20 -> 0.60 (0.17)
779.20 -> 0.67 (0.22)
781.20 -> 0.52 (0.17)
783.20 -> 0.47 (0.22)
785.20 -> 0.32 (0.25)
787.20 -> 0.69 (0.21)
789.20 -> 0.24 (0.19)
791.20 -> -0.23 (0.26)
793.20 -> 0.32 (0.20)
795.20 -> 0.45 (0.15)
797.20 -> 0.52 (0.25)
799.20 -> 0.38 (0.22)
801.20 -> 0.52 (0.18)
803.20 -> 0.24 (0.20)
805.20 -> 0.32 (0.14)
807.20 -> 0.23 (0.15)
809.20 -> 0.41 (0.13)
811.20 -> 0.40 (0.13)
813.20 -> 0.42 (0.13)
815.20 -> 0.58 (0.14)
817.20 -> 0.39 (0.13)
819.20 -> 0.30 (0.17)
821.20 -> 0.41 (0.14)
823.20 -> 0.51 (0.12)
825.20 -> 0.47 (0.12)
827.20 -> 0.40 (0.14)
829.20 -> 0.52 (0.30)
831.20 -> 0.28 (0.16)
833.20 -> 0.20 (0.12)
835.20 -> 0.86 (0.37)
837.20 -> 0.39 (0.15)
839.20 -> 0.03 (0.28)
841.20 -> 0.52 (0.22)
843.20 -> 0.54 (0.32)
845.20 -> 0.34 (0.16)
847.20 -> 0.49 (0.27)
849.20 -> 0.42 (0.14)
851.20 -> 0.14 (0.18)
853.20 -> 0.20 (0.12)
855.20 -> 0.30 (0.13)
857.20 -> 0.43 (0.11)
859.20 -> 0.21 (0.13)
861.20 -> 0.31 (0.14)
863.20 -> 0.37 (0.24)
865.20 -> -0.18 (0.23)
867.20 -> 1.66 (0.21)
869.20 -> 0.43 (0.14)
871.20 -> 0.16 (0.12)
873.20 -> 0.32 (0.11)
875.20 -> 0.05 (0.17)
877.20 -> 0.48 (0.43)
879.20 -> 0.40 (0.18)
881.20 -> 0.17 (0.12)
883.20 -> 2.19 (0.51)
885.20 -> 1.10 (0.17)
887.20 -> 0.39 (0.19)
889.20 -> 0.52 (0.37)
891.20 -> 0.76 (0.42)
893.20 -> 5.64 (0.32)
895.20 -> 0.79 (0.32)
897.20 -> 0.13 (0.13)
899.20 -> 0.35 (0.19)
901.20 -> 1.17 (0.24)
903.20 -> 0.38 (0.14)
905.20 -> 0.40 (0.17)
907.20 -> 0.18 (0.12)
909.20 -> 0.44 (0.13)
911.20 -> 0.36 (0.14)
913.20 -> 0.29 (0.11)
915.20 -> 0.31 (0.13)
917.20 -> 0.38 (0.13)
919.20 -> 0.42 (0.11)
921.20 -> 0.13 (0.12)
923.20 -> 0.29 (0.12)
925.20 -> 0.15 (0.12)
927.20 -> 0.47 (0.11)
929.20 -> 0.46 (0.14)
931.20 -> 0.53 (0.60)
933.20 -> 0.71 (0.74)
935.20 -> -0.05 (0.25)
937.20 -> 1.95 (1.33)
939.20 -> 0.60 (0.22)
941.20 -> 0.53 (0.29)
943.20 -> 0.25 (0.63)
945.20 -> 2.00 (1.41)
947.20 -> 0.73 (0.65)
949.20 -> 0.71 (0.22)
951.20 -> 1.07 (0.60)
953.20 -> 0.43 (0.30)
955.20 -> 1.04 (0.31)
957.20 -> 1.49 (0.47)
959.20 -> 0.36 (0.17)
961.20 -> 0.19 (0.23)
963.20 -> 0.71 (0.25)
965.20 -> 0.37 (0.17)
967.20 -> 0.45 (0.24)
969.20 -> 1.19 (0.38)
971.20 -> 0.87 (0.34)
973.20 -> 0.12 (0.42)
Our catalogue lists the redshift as 0.782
